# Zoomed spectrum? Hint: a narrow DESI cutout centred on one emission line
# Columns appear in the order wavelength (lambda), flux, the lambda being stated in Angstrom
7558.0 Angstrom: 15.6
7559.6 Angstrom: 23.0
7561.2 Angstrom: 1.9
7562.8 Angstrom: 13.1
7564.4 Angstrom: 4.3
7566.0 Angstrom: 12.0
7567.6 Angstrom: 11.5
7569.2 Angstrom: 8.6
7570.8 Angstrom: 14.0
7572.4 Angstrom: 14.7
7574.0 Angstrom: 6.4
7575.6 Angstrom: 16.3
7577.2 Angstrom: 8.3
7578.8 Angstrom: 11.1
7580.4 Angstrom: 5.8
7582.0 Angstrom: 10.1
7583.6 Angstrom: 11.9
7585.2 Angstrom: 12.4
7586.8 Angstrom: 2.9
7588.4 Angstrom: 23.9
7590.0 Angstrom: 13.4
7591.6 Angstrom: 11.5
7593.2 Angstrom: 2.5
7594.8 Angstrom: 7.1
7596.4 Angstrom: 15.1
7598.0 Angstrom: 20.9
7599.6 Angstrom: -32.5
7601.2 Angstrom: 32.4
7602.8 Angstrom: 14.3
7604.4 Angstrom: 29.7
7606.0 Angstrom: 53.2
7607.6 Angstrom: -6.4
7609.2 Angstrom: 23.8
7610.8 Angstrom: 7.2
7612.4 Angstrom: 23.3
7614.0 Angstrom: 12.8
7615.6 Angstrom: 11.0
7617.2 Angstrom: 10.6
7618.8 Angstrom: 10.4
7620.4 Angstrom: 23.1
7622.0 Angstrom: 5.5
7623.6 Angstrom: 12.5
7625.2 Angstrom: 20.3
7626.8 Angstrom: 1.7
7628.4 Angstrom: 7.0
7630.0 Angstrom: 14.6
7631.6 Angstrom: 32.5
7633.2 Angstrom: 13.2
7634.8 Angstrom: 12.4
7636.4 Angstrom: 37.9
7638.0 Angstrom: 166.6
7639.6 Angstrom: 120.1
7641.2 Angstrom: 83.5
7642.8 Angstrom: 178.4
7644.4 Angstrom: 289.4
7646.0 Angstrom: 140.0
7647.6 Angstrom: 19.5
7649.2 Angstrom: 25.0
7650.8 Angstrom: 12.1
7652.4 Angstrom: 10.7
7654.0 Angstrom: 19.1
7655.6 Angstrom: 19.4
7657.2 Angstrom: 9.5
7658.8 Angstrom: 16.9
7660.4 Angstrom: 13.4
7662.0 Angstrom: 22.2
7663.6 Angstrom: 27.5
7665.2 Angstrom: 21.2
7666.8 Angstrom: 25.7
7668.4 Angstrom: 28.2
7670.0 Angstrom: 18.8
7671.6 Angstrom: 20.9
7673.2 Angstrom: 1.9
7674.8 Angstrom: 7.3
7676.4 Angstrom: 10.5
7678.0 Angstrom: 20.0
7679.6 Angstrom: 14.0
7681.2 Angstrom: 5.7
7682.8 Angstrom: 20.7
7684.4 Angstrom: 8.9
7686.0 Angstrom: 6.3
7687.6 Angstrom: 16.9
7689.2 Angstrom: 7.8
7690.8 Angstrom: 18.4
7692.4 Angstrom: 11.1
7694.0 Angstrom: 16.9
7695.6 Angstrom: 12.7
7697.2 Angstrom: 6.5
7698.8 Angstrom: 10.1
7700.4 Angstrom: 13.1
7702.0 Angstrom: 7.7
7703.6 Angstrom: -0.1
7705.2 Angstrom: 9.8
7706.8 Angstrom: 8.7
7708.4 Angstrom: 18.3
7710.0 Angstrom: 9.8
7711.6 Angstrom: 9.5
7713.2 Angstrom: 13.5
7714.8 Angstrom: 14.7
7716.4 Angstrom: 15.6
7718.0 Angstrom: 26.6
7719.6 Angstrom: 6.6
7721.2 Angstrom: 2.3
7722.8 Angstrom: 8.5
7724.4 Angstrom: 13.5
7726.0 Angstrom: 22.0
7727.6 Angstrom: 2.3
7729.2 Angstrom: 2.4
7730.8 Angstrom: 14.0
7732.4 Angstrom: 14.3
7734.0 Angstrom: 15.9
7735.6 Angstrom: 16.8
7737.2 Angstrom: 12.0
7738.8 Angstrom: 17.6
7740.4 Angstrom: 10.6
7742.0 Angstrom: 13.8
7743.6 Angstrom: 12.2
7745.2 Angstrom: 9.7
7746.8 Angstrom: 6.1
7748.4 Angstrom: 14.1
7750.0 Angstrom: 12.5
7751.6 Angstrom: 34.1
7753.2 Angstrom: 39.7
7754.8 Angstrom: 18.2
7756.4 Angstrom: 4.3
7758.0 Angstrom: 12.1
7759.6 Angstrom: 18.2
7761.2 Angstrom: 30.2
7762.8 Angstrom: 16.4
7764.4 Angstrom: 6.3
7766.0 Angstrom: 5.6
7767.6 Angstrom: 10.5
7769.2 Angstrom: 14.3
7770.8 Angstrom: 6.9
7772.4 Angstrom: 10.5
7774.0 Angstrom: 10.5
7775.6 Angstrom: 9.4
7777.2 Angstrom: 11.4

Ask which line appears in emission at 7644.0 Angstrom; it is H-alpha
